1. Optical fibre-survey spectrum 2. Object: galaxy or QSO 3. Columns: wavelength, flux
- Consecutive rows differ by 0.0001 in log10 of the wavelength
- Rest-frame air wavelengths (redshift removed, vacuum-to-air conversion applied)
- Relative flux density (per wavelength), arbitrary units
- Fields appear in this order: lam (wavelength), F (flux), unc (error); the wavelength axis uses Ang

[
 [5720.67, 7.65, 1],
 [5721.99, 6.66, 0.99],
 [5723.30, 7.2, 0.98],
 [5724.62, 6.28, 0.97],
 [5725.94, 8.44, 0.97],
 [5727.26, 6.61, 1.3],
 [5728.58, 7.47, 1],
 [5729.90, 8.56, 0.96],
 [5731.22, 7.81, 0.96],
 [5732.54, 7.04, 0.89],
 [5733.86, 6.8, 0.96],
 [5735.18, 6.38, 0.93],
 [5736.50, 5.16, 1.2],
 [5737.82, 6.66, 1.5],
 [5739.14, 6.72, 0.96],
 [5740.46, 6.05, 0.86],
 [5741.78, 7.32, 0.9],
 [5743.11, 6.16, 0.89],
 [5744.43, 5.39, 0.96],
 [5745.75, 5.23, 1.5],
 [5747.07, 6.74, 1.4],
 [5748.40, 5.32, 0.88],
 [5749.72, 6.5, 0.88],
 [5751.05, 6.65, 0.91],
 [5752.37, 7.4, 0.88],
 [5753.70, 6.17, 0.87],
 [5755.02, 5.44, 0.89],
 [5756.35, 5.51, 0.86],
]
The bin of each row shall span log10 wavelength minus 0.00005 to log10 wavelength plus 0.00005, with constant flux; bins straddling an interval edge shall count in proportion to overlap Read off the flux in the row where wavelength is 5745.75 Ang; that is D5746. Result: 5.23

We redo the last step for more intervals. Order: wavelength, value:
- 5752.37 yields 7.4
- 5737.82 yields 6.66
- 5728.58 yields 7.47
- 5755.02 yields 5.44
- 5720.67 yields 7.65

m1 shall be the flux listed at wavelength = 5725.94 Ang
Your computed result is 8.44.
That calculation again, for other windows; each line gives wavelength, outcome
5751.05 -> 6.65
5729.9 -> 8.56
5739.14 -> 6.72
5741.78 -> 7.32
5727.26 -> 6.61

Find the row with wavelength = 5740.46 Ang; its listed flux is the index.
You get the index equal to 6.05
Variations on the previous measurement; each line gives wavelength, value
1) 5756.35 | 5.51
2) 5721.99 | 6.66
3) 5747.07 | 6.74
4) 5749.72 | 6.5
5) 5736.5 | 5.16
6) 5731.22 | 7.81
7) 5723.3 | 7.2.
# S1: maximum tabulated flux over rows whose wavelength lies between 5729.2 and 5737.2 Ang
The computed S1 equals 8.56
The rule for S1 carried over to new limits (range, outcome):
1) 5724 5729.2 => 8.44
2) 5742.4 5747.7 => 6.74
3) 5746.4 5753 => 7.4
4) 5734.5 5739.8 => 6.72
